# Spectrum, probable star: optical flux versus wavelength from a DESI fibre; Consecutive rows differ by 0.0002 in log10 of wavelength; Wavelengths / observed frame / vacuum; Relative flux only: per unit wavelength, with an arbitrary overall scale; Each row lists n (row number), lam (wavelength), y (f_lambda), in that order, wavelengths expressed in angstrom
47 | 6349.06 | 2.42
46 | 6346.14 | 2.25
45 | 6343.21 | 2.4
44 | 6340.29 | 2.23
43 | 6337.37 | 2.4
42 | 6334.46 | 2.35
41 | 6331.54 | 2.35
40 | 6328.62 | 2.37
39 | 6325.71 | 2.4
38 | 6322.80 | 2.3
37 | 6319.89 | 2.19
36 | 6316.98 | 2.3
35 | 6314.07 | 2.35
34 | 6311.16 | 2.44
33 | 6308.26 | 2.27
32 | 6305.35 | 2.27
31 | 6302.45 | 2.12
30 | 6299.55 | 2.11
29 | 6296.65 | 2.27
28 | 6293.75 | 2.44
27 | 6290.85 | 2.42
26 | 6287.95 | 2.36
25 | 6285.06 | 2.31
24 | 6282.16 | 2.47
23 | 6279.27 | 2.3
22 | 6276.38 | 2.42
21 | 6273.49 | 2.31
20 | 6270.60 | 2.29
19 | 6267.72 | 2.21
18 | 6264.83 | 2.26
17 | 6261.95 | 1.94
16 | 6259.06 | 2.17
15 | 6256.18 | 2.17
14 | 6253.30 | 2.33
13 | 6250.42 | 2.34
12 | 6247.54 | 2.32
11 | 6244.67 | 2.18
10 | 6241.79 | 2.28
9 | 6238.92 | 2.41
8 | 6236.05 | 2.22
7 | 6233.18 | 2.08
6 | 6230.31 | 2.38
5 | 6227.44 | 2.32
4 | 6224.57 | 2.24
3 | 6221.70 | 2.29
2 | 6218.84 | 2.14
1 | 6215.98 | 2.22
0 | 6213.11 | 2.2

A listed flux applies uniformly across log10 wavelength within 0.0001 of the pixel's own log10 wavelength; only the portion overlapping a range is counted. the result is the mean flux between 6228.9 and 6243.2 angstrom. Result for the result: 2.27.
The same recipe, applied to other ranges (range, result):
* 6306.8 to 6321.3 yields 2.31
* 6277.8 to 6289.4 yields 2.36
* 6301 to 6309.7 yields 2.22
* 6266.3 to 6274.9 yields 2.27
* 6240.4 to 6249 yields 2.26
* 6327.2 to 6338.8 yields 2.37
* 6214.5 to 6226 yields 2.22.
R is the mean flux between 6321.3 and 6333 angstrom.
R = 2.35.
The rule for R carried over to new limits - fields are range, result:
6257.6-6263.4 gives 2.06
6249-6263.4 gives 2.19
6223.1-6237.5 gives 2.25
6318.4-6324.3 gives 2.25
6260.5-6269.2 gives 2.14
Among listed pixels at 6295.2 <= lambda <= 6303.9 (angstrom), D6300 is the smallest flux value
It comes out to 2.11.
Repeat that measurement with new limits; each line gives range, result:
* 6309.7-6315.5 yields 2.35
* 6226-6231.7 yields 2.32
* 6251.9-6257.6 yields 2.17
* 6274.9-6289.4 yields 2.3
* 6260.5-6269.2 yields 1.94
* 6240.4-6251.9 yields 2.18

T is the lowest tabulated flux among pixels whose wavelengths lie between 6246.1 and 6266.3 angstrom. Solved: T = 1.94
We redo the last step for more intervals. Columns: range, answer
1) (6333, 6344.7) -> 2.23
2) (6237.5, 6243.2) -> 2.28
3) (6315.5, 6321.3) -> 2.19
